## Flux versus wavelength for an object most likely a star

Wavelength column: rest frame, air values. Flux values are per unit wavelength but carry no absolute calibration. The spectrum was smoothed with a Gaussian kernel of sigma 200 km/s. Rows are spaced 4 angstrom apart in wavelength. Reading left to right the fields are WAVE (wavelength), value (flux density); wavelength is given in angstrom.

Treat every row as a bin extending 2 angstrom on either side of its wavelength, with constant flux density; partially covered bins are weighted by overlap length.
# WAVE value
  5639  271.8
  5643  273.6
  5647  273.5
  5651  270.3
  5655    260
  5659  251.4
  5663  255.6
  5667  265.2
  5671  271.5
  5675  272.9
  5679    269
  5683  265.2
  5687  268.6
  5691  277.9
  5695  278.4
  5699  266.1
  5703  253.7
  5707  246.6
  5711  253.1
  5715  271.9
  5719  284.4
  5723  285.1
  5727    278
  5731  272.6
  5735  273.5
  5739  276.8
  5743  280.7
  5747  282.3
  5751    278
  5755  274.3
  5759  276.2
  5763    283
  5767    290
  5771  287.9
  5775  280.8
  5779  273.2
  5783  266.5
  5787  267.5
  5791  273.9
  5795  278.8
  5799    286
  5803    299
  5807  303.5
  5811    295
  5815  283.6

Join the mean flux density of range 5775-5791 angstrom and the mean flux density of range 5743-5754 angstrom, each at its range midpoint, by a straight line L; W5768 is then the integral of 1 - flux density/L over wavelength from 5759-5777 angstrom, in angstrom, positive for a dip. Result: -0.6 angstrom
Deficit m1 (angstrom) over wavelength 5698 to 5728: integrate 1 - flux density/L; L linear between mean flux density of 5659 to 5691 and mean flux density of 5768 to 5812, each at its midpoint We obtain 0.5 angstrom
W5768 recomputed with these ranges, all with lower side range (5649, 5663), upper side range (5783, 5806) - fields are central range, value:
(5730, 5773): -0.86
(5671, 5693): -0.59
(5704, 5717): 0.54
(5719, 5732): -0.46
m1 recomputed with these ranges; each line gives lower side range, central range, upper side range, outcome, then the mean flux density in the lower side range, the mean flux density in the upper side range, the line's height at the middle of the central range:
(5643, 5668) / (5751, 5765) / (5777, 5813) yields -0.02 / 263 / 283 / 278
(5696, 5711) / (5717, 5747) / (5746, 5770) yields -1.08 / 257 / 281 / 269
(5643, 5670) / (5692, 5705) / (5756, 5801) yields 0.09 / 264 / 278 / 269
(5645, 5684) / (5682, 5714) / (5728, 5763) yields 0.75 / 265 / 277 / 270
